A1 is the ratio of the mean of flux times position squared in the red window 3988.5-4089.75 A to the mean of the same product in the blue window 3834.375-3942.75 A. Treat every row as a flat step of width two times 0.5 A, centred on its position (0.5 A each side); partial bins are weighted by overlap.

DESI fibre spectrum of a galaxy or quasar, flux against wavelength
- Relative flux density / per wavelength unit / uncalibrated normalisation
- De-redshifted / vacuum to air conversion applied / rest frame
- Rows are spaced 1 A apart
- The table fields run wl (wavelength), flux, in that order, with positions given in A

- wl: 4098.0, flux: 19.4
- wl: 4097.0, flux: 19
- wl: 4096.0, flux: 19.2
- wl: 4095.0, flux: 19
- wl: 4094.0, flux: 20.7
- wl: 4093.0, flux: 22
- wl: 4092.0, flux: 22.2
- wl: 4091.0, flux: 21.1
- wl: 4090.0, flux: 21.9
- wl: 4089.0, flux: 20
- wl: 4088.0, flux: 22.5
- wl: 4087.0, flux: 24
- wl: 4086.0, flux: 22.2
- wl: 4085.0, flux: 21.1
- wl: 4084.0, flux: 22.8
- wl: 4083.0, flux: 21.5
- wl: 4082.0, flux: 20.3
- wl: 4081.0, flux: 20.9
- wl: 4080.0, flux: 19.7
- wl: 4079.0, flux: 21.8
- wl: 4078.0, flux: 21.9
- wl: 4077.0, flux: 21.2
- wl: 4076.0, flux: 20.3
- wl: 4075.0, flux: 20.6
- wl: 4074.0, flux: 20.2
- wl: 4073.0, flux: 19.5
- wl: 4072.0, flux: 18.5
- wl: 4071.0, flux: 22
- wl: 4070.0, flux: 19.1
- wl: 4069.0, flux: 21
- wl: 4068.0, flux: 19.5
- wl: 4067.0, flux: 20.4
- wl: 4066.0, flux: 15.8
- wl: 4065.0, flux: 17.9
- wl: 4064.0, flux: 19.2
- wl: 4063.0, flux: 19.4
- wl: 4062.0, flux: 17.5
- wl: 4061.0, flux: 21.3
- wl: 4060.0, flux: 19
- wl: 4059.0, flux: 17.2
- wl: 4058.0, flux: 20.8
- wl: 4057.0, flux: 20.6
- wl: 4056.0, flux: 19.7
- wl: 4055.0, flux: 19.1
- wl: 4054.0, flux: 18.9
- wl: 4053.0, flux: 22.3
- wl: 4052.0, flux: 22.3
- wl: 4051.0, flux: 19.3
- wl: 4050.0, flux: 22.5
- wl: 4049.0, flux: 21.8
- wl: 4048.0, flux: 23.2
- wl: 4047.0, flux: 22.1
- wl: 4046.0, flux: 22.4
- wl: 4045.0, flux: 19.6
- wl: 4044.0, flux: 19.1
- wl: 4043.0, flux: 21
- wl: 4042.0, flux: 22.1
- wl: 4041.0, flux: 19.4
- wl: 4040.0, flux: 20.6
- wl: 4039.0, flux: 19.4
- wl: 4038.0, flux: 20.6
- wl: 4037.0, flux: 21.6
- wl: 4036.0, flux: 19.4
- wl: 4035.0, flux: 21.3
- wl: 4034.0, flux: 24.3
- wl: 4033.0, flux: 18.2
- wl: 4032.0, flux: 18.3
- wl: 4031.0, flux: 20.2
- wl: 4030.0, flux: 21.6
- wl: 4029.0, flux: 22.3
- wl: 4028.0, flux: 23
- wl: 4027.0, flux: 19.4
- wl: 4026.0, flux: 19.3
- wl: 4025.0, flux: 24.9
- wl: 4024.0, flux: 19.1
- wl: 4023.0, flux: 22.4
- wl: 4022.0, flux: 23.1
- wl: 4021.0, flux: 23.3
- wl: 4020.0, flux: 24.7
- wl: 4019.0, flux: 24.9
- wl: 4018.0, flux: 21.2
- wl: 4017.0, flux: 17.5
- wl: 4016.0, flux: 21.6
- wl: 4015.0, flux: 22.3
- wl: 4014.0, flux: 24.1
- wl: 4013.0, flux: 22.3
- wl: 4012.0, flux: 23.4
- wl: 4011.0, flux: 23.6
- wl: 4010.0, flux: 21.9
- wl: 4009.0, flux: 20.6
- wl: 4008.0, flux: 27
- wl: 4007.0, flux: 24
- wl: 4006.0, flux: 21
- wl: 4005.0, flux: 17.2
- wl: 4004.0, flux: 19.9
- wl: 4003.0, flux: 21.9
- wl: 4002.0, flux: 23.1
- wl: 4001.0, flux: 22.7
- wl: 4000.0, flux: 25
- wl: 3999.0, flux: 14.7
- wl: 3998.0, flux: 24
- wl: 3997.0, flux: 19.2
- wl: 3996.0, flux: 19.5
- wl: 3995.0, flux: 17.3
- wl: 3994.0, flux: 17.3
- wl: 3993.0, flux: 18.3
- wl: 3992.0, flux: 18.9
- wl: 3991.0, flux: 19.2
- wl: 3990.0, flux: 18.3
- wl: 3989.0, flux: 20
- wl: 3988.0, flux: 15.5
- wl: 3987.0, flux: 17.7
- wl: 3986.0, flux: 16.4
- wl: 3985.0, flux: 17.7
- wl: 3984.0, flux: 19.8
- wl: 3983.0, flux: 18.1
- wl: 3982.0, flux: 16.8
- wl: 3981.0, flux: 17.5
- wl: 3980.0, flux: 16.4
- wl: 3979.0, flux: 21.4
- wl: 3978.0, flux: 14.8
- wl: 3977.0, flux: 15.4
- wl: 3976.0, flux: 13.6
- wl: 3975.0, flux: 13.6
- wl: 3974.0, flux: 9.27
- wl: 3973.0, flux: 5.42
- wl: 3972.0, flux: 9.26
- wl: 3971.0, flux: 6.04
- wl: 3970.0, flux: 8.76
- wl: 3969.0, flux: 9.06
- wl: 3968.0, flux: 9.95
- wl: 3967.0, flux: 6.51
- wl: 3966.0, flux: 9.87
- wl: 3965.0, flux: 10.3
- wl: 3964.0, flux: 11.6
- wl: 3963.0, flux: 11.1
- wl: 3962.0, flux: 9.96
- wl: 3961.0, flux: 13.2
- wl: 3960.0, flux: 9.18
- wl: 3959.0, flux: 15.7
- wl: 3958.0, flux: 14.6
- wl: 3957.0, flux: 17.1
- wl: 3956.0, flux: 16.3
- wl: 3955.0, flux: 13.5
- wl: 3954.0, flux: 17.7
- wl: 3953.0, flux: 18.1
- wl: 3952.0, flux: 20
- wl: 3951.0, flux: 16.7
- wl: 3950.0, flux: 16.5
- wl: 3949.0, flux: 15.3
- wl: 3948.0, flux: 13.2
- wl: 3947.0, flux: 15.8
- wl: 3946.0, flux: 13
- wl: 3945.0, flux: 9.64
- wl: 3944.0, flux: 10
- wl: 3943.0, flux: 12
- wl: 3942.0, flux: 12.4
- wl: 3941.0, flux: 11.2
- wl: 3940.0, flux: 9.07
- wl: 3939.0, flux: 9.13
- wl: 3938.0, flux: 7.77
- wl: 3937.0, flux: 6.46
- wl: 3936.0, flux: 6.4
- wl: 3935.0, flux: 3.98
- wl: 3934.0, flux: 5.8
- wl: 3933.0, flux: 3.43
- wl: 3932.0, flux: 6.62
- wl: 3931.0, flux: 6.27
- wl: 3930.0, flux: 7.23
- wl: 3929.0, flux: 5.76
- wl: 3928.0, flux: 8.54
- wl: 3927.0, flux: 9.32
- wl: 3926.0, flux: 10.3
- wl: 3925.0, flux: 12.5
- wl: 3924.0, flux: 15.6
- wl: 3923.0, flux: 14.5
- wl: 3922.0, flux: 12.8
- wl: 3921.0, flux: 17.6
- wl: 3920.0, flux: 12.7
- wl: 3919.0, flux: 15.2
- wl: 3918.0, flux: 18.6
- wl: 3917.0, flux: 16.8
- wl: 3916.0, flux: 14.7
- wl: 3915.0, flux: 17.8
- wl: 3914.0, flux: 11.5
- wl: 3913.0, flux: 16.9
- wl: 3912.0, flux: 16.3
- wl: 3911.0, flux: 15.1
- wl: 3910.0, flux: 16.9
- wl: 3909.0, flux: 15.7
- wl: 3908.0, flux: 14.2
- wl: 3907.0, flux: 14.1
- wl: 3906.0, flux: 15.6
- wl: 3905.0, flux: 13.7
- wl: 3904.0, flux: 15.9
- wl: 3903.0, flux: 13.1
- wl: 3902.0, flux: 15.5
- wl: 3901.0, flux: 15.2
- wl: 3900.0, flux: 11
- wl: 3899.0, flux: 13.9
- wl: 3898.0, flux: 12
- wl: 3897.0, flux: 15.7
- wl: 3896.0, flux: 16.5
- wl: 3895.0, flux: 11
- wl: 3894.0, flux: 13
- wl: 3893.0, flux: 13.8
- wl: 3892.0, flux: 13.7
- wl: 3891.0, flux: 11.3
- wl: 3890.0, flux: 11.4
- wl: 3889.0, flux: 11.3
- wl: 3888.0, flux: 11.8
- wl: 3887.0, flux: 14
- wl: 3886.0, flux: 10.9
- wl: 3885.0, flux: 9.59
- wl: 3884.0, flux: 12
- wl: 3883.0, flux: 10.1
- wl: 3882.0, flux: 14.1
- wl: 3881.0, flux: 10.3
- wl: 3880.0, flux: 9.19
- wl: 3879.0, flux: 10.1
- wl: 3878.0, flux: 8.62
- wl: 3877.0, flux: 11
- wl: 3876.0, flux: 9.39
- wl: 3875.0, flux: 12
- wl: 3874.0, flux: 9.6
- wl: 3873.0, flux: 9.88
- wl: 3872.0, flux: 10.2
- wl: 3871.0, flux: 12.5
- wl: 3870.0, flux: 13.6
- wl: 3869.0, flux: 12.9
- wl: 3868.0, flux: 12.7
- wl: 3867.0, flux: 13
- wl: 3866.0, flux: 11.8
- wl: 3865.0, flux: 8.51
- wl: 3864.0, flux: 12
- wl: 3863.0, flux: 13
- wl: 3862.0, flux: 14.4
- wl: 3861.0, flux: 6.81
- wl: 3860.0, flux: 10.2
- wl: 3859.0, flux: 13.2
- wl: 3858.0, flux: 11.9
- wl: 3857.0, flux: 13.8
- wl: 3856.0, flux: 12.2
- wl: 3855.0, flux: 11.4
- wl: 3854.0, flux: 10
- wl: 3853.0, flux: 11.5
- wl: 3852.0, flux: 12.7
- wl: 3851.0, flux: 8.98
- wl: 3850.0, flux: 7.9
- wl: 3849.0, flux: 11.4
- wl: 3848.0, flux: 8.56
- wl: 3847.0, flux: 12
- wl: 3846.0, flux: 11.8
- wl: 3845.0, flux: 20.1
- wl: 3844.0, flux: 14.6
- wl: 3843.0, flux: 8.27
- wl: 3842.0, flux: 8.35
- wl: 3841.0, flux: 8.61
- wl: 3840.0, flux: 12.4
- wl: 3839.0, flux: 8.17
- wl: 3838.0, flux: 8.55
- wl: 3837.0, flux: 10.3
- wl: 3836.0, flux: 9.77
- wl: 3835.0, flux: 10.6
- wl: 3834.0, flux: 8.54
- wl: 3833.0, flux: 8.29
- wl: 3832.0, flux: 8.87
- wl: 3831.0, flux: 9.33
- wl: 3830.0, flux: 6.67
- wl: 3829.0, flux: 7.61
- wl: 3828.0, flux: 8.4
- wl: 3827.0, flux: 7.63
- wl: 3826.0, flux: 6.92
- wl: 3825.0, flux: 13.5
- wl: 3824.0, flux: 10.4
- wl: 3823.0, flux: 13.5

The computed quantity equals 1.92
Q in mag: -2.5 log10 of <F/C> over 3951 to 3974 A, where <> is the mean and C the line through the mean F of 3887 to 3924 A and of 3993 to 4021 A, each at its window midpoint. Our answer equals 0.453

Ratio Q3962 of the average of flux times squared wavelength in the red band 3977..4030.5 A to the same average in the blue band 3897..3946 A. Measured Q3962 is 1.8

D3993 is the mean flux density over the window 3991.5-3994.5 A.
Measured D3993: 18.2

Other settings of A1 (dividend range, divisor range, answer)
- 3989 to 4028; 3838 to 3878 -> 2.04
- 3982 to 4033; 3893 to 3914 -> 1.51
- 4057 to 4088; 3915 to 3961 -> 1.78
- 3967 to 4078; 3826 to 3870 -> 1.99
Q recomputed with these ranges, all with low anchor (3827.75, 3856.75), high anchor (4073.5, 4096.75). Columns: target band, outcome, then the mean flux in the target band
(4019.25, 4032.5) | -0.18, 21.7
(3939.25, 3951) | 0.18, 12.7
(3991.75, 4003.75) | -0.17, 20.2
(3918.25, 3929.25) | 0.11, 12.5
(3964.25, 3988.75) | 0.22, 13.3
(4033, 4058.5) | -0.08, 20.9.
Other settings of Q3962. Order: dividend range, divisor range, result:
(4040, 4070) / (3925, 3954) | 2.03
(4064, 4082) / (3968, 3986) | 1.53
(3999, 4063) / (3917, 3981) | 1.87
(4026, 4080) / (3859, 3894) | 1.95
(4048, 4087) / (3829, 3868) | 2.11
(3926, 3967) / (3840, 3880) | 1.04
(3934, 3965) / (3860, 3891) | 1.15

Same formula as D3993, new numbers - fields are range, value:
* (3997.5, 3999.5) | 19.4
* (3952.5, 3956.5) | 16.4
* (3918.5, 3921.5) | 15.2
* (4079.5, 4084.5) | 21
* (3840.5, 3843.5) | 8.41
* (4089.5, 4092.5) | 21.7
